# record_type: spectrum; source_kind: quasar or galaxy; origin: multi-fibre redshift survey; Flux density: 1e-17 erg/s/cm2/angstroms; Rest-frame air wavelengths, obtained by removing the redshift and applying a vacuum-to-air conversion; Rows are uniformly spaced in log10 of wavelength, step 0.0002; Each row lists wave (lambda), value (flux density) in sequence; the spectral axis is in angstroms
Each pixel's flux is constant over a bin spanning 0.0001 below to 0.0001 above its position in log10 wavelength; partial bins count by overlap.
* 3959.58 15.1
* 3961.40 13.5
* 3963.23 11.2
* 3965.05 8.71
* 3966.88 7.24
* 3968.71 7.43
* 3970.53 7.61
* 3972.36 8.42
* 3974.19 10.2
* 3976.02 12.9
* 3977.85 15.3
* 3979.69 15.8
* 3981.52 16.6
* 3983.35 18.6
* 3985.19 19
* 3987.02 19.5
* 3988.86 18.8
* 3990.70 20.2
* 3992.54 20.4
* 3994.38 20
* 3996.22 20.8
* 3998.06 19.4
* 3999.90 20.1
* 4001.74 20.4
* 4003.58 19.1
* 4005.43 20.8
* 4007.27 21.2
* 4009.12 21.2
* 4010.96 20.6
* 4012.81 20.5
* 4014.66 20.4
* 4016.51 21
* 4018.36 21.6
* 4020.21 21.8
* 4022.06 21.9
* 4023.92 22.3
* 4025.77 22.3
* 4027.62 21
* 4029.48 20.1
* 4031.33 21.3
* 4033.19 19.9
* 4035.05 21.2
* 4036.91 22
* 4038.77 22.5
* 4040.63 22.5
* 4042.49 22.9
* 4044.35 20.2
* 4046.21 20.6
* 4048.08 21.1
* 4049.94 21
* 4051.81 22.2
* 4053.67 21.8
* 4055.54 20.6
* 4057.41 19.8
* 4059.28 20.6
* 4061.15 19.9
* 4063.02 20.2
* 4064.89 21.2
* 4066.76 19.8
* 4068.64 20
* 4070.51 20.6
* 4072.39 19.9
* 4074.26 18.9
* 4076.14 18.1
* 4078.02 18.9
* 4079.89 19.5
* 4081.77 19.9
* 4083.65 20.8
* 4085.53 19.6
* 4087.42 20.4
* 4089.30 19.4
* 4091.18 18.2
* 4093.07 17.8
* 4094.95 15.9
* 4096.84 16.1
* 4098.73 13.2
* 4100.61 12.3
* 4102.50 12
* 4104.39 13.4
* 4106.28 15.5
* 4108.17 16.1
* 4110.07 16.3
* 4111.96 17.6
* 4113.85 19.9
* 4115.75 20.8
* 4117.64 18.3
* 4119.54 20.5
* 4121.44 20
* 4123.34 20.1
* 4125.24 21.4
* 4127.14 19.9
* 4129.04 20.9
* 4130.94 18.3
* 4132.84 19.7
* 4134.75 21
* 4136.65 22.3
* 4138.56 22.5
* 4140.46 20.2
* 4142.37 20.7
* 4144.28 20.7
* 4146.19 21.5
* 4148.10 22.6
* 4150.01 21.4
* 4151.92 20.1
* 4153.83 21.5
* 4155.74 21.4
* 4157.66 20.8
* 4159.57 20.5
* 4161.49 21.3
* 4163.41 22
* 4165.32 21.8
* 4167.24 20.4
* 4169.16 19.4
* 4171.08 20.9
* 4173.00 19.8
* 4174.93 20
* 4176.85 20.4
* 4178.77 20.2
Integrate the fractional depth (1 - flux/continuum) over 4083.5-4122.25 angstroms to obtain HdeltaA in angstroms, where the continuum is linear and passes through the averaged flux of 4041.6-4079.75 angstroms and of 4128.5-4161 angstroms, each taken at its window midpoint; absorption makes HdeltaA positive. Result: 6.40 angstroms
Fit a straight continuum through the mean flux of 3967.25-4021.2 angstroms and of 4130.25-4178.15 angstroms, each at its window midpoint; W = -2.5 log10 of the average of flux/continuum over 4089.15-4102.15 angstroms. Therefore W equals 0.25 mag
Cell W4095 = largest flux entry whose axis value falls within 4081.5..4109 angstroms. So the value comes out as 20.8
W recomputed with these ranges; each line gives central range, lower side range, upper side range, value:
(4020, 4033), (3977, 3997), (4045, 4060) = -0.07 mag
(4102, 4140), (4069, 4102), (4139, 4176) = 0.04 mag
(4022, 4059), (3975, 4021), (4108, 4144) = -0.09 mag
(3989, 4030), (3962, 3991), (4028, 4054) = -0.19 mag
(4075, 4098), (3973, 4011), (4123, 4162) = 0.08 mag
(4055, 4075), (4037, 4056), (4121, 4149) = 0.07 mag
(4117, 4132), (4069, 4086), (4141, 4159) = 0.03 mag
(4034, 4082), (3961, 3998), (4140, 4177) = -0.18 mag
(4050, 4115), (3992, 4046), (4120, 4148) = 0.13 mag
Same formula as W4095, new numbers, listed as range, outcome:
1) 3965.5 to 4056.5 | 22.9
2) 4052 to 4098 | 21.8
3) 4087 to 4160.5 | 22.6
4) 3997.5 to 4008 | 21.2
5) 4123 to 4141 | 22.5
